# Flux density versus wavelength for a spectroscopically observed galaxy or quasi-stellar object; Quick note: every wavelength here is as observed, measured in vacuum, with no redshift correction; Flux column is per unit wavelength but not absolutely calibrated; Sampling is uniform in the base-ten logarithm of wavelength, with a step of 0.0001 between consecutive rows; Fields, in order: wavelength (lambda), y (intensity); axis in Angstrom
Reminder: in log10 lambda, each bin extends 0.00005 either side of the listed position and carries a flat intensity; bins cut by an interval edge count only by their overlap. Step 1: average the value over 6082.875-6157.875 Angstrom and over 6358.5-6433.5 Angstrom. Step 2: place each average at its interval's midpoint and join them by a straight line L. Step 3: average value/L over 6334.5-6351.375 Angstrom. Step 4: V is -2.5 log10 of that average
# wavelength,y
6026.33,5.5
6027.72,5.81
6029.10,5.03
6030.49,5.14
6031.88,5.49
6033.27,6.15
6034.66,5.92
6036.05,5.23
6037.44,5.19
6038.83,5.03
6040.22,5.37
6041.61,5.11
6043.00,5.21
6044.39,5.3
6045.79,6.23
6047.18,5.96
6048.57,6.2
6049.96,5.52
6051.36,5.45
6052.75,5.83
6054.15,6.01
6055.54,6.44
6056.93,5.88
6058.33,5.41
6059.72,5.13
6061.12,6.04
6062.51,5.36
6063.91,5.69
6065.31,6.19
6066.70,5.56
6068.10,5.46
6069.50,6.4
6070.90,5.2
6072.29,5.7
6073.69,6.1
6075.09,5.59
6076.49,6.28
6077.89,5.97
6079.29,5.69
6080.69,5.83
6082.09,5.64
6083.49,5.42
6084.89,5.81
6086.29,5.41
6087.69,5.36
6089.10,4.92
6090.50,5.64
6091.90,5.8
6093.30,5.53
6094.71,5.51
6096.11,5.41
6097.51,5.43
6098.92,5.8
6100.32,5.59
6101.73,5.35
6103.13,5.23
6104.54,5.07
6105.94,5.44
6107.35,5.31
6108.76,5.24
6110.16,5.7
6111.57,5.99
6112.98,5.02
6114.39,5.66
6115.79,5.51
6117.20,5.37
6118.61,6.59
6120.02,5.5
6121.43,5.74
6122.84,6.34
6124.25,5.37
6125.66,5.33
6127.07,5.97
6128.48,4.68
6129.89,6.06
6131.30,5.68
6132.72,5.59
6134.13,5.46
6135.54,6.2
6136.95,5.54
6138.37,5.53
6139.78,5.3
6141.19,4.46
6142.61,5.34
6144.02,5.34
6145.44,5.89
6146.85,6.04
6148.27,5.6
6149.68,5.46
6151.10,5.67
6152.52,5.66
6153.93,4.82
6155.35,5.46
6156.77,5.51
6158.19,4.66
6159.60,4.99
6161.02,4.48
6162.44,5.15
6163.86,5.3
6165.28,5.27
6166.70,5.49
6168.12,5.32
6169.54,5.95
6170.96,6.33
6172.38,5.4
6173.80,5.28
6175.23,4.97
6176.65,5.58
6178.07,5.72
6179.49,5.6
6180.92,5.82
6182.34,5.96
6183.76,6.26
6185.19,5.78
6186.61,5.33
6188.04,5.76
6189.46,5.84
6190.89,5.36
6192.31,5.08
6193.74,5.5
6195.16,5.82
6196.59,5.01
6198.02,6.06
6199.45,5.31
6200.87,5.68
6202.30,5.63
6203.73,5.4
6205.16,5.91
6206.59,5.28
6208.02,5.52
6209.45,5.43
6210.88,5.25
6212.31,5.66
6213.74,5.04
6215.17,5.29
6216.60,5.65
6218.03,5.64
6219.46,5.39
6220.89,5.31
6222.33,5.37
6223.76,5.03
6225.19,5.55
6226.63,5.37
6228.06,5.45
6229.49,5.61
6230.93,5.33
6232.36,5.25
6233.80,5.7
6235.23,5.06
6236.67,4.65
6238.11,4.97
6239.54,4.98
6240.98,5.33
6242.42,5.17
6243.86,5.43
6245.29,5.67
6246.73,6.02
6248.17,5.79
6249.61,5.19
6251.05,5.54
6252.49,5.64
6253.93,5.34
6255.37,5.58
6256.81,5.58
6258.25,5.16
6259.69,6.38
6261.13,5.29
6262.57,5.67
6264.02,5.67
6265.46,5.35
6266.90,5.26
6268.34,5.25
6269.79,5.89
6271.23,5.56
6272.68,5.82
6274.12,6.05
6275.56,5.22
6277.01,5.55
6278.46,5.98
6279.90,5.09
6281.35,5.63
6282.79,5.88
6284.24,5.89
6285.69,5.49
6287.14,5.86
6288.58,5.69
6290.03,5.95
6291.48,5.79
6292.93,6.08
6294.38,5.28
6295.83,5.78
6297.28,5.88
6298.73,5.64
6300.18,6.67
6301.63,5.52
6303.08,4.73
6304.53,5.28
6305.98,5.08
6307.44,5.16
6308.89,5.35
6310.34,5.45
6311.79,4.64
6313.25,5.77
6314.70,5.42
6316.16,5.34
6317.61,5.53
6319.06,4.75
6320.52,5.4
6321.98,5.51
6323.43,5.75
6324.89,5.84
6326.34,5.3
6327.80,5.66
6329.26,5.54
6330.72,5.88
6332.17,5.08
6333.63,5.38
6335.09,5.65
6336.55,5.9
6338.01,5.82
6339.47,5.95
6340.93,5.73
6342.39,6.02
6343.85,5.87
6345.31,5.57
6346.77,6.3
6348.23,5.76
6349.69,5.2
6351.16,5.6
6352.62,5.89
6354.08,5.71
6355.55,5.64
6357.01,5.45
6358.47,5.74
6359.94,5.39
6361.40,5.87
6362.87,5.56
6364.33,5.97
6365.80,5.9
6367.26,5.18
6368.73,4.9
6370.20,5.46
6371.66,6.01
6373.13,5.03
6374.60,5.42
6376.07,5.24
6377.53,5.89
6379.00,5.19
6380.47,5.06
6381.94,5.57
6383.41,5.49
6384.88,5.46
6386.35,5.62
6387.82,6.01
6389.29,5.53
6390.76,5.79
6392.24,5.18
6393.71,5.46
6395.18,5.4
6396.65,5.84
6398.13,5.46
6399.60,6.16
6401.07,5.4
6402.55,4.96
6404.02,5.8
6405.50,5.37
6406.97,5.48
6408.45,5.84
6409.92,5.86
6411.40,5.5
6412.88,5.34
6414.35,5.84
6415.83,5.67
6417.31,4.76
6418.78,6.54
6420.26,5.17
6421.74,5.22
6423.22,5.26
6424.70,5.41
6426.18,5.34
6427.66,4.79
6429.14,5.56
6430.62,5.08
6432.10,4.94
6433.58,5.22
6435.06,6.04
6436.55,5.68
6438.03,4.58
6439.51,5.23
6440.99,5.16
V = -0.057 mag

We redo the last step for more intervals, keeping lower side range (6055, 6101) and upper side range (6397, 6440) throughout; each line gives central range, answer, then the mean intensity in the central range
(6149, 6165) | 0.08 mag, 5.2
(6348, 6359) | -0.03 mag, 5.62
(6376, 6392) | -0.01 mag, 5.53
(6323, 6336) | -0.01 mag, 5.56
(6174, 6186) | -0.02 mag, 5.69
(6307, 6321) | 0.05 mag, 5.28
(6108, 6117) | 0.03 mag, 5.51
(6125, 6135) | 0.02 mag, 5.55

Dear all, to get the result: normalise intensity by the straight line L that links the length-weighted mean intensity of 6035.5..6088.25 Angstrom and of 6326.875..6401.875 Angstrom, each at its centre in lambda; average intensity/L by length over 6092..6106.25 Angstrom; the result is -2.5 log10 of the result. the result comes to 0.040 mag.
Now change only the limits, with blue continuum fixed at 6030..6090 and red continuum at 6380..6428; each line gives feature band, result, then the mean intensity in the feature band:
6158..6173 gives 0.06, 5.33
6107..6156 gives 0.01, 5.56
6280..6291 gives -0.03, 5.73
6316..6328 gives 0.02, 5.45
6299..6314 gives 0.03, 5.37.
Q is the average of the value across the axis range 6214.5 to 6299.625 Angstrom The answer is 5.53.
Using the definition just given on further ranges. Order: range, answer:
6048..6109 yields 5.63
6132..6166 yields 5.36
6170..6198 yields 5.61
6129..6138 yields 5.72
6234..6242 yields 5.05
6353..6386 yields 5.51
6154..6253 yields 5.44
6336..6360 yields 5.75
